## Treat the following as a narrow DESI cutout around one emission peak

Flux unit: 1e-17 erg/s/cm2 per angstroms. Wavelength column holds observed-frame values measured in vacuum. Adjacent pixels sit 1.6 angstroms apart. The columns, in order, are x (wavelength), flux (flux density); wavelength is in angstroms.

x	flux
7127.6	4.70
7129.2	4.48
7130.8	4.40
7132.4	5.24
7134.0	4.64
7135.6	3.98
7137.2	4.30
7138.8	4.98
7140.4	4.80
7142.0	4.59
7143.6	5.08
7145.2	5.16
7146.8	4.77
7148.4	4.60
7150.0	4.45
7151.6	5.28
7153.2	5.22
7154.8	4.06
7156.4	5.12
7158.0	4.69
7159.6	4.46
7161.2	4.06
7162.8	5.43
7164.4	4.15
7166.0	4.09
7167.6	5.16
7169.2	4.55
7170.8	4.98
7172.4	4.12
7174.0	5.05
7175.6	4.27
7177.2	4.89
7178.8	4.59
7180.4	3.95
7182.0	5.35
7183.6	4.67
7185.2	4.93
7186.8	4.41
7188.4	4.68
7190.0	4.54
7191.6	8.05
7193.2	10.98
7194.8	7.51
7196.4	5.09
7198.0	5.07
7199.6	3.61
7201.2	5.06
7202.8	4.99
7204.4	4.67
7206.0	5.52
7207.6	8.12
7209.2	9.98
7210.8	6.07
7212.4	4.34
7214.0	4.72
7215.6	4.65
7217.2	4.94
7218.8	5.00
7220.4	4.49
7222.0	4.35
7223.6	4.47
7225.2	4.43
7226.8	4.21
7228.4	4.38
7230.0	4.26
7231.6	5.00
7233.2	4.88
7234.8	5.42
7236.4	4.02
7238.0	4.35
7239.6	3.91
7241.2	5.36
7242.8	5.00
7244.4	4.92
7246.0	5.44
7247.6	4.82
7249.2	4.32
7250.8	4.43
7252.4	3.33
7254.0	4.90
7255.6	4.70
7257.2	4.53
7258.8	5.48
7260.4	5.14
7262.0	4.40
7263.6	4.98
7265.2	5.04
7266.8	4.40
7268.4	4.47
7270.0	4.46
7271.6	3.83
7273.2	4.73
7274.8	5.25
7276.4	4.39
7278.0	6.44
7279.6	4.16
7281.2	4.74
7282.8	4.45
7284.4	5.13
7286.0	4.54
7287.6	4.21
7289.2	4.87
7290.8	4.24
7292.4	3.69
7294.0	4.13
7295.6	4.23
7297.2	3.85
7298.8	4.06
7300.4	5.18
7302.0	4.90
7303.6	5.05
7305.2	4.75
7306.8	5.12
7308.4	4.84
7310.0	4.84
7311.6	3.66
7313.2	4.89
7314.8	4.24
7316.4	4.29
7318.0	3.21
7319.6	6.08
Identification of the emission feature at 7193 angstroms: [S II] 6716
